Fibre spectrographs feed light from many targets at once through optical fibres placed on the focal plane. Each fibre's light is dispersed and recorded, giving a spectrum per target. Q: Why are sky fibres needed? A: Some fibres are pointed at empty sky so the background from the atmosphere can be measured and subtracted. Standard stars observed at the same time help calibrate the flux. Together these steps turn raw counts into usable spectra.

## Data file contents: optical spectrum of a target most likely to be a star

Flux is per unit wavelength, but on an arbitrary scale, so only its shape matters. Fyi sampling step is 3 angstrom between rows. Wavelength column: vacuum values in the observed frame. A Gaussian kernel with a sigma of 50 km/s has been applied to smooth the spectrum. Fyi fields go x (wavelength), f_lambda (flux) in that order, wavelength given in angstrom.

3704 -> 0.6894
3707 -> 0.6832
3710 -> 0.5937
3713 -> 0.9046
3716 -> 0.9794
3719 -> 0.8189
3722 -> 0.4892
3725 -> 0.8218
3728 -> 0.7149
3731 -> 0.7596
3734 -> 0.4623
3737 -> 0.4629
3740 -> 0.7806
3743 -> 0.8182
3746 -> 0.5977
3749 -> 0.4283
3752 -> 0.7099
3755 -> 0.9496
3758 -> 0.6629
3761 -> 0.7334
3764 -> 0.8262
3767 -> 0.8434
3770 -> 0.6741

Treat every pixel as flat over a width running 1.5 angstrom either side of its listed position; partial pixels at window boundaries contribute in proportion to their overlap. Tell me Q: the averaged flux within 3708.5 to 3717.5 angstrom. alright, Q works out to 0.826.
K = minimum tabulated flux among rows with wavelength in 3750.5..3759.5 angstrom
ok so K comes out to 0.6629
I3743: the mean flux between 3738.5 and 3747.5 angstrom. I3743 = 0.732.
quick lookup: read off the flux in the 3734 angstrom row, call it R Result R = 0.4623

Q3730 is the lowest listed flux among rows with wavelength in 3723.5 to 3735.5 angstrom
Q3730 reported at 0.4623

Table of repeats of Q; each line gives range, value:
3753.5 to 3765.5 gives 0.793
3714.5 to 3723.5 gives 0.762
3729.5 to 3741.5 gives 0.616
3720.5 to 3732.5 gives 0.696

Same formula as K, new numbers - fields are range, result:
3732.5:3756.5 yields 0.4283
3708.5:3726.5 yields 0.4892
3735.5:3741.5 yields 0.4629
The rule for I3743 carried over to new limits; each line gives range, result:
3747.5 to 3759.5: 0.688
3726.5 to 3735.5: 0.646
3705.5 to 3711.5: 0.638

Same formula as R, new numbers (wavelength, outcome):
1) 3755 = 0.9496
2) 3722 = 0.4892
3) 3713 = 0.9046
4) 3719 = 0.8189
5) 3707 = 0.6832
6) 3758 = 0.6629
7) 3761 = 0.7334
